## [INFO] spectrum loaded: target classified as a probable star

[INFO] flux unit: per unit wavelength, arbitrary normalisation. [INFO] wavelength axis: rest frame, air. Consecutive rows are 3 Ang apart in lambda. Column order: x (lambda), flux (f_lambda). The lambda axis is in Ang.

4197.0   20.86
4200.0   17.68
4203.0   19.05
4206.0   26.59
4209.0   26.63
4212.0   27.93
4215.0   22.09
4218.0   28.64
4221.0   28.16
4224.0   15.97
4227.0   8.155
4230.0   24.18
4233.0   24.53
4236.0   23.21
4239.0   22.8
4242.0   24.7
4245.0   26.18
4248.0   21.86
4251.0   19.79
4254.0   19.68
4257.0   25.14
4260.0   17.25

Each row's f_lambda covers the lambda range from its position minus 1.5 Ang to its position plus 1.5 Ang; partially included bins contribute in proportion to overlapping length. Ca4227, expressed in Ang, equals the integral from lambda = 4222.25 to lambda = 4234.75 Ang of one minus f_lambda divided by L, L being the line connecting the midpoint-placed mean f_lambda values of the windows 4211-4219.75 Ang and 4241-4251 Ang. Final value 3.2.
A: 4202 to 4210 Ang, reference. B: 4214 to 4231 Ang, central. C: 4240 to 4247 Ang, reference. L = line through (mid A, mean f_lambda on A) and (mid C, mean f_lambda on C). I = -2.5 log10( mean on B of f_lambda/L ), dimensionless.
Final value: 0.17 mag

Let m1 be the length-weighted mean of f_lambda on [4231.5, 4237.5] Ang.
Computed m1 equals 23.9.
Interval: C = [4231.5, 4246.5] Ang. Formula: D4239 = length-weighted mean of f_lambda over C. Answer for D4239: 24.3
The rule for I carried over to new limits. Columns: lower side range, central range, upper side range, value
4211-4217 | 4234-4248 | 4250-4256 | -0.11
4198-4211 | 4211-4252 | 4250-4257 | -0.05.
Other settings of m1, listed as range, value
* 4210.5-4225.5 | 24.6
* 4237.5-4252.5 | 23.1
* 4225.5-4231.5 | 16.2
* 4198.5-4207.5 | 21.1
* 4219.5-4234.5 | 20.2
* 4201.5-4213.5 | 25.1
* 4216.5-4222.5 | 28.4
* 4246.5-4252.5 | 20.8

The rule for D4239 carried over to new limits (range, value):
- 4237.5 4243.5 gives 23.8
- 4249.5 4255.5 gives 19.7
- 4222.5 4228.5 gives 12.1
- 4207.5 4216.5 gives 25.5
